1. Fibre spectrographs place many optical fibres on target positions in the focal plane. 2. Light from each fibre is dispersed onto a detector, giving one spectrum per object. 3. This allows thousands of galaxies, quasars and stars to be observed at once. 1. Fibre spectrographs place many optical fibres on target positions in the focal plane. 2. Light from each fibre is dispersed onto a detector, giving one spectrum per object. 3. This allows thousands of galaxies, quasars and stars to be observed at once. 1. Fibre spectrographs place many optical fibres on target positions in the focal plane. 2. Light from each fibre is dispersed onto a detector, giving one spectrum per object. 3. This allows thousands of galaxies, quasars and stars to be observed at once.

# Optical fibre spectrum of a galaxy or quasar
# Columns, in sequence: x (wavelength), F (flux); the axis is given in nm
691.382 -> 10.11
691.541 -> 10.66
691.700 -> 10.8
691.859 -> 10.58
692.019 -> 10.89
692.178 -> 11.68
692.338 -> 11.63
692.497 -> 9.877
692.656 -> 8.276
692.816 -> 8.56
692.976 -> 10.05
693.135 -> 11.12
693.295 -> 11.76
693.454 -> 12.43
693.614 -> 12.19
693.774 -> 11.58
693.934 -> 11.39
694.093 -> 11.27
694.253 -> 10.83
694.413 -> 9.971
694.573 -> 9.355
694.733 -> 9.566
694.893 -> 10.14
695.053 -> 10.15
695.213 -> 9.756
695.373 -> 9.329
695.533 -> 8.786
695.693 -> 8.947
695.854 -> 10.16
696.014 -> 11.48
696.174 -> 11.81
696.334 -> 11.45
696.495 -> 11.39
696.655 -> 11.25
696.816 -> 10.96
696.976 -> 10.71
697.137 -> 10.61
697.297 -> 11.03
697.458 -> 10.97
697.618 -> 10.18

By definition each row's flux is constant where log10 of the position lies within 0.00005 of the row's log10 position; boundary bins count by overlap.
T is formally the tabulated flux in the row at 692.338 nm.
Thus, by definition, 11.63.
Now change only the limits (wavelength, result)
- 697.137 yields 10.61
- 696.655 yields 11.25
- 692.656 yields 8.276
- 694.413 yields 9.971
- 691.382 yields 10.11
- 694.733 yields 9.566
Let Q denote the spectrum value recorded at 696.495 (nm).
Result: 11.39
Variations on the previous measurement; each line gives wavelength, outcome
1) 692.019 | 10.89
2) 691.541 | 10.66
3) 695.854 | 10.16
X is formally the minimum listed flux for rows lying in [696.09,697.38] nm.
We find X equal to 10.61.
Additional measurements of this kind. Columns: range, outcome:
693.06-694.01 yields 11.12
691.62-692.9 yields 8.276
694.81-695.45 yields 9.329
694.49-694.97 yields 9.355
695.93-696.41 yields 11.45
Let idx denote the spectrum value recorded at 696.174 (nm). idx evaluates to 11.81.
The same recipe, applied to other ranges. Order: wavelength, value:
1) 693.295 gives 11.76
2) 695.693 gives 8.947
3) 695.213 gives 9.756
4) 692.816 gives 8.56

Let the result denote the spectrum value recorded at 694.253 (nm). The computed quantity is 10.83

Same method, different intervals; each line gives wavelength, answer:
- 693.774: 11.58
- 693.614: 12.19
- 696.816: 10.96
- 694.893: 10.14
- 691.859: 10.58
